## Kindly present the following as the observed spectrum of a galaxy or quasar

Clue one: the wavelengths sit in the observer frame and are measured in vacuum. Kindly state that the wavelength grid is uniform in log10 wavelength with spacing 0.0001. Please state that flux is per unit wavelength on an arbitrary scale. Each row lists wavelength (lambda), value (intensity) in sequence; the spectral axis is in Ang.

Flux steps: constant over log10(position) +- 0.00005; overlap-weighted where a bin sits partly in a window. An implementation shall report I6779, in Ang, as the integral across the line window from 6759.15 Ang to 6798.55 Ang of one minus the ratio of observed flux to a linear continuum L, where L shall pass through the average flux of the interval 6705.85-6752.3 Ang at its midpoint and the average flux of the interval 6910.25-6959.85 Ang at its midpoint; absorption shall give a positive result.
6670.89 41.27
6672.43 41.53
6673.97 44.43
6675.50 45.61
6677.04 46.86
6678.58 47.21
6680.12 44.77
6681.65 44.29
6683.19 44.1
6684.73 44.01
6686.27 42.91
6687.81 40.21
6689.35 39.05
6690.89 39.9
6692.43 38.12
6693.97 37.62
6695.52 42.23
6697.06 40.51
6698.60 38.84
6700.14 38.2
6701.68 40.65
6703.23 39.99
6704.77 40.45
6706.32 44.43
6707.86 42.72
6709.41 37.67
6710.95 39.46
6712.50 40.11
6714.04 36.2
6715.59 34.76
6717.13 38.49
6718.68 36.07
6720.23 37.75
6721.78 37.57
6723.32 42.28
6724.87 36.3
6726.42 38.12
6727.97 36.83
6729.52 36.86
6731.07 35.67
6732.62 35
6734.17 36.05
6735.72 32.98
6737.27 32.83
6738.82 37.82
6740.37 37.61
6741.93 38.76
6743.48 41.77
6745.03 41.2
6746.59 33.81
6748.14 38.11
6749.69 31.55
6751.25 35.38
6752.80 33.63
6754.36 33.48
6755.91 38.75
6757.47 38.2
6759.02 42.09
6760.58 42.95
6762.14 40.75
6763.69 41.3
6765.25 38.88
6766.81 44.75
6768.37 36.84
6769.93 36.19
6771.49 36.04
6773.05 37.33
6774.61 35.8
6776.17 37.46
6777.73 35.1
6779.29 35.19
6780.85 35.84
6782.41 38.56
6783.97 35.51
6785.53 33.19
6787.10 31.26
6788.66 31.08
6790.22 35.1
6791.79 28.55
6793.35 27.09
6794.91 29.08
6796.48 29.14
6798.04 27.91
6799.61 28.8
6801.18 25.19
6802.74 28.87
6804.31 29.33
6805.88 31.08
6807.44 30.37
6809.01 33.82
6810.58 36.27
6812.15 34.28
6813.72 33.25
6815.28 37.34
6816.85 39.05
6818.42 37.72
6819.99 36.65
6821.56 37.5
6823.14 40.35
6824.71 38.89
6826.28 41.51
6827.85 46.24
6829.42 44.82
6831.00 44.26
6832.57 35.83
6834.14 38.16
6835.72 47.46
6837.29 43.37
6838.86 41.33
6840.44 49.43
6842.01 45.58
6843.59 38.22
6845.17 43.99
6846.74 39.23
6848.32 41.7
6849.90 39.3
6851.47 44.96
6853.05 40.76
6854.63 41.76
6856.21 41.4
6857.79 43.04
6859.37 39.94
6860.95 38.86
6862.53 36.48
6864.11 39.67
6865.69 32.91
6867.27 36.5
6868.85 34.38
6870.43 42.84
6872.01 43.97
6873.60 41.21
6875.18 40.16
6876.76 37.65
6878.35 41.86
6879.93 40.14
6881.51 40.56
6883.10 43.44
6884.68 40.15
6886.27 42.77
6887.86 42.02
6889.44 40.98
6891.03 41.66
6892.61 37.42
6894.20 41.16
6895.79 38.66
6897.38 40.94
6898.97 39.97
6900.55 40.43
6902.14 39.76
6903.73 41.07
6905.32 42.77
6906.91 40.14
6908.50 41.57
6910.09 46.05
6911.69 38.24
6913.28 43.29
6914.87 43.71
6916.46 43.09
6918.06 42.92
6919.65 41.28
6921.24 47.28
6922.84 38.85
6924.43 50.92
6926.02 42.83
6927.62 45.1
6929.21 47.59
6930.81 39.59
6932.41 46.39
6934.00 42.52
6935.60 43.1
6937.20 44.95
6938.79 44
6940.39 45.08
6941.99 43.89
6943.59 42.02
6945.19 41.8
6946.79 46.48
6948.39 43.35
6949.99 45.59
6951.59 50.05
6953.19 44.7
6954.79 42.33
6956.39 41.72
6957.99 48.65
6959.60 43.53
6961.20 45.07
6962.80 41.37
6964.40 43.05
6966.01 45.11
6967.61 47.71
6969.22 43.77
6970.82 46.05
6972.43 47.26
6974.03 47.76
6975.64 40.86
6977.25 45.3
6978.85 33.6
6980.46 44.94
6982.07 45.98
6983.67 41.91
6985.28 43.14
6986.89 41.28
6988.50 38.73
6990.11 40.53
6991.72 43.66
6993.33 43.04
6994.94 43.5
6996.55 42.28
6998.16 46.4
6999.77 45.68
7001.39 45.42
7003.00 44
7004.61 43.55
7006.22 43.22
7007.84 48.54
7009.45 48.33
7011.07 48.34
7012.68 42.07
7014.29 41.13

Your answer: 3.6 Ang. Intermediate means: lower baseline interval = 37.4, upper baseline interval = 44.1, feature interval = 35.4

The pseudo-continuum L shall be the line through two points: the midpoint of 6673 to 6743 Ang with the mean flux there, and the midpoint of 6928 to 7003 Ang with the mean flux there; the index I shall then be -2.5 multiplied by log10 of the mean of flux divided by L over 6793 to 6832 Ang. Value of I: 0.19 mag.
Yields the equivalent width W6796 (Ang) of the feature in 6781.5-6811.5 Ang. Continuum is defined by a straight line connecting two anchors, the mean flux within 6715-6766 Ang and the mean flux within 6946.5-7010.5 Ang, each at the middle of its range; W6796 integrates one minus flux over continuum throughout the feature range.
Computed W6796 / 6.07 Ang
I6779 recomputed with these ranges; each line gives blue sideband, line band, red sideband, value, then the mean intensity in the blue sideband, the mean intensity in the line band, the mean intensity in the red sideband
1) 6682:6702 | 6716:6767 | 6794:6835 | 1.1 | 40.6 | 37.6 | 35.2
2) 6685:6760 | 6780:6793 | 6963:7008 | 2.0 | 38.2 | 33.4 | 43.7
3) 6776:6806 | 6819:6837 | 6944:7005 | -3.7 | 31.6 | 41.1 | 43.9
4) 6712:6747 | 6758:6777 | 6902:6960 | -0.4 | 37.2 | 39.2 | 43.7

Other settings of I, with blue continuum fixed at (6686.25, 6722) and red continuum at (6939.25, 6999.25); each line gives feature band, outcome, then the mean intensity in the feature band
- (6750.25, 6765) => 0.049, 38.4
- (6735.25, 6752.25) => 0.096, 36.6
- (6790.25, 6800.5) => 0.377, 28.9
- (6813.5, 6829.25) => 0.054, 39.3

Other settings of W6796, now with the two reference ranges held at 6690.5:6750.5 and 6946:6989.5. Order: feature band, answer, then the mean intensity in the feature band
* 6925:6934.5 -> -0.2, 44.2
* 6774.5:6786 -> 1.0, 35.9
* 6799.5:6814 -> 3.2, 31.2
